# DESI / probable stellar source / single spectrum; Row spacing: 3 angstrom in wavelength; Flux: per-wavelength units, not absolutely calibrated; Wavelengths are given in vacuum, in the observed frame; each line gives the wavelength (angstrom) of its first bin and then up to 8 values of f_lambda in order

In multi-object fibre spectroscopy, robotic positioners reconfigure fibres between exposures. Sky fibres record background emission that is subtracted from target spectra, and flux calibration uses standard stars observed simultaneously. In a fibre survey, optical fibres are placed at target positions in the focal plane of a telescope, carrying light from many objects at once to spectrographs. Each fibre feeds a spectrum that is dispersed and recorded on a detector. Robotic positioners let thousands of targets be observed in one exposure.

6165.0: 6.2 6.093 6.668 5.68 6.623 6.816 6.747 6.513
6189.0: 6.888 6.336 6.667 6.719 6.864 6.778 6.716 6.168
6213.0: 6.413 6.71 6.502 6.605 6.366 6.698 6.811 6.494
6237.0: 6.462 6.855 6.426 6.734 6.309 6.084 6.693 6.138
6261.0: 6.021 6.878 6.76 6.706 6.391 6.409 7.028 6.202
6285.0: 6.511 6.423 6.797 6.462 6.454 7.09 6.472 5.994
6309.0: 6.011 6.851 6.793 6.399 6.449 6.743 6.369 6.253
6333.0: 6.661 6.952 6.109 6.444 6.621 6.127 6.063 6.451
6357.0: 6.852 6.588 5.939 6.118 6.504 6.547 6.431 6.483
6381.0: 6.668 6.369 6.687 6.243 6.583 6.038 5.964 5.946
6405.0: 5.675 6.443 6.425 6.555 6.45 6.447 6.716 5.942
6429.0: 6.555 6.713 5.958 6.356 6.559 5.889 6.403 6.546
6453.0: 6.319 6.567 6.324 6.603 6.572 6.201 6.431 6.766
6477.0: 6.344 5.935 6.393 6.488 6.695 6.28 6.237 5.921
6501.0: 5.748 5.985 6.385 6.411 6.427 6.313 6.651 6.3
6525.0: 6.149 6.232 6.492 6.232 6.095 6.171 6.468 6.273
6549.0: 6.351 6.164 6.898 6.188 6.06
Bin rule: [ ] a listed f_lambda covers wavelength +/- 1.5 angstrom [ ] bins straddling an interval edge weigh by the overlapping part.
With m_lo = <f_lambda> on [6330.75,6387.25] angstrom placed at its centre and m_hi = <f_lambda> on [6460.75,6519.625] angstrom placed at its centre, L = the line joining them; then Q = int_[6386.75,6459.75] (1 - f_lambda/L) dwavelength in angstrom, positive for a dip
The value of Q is 0.74 angstrom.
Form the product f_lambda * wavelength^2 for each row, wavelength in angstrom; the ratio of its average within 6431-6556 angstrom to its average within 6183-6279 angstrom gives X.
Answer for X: 1.05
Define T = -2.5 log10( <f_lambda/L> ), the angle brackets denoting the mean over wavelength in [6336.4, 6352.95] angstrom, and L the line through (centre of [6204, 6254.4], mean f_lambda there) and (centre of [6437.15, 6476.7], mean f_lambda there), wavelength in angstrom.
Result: 0.03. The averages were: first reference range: 6.53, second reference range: 6.42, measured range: 6.32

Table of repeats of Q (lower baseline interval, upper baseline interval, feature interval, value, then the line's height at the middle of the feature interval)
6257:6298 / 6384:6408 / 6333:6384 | -1.1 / 6.3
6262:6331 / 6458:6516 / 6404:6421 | 0.2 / 6.41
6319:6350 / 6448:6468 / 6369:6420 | 0.9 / 6.46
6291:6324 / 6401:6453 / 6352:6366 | 0.1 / 6.44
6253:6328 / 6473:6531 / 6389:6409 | 0.9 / 6.41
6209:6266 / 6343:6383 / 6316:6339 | -0.3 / 6.44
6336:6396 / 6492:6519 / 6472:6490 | -0.5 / 6.25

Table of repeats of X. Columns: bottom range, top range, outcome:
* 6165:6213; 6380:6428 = 1.04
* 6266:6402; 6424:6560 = 1.03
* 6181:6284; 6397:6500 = 1.03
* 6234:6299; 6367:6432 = 1.02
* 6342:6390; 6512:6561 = 1.04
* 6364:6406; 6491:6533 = 1.03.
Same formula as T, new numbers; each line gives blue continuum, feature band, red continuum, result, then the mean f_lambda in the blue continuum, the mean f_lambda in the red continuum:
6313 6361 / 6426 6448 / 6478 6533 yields 0.01 mag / 6.49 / 6.28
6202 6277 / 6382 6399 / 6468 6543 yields 0.01 mag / 6.53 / 6.3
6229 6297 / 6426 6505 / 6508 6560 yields 0.01 mag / 6.53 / 6.34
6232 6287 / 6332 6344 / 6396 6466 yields -0.02 mag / 6.51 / 6.34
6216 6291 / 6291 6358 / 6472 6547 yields 0.00 mag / 6.53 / 6.3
